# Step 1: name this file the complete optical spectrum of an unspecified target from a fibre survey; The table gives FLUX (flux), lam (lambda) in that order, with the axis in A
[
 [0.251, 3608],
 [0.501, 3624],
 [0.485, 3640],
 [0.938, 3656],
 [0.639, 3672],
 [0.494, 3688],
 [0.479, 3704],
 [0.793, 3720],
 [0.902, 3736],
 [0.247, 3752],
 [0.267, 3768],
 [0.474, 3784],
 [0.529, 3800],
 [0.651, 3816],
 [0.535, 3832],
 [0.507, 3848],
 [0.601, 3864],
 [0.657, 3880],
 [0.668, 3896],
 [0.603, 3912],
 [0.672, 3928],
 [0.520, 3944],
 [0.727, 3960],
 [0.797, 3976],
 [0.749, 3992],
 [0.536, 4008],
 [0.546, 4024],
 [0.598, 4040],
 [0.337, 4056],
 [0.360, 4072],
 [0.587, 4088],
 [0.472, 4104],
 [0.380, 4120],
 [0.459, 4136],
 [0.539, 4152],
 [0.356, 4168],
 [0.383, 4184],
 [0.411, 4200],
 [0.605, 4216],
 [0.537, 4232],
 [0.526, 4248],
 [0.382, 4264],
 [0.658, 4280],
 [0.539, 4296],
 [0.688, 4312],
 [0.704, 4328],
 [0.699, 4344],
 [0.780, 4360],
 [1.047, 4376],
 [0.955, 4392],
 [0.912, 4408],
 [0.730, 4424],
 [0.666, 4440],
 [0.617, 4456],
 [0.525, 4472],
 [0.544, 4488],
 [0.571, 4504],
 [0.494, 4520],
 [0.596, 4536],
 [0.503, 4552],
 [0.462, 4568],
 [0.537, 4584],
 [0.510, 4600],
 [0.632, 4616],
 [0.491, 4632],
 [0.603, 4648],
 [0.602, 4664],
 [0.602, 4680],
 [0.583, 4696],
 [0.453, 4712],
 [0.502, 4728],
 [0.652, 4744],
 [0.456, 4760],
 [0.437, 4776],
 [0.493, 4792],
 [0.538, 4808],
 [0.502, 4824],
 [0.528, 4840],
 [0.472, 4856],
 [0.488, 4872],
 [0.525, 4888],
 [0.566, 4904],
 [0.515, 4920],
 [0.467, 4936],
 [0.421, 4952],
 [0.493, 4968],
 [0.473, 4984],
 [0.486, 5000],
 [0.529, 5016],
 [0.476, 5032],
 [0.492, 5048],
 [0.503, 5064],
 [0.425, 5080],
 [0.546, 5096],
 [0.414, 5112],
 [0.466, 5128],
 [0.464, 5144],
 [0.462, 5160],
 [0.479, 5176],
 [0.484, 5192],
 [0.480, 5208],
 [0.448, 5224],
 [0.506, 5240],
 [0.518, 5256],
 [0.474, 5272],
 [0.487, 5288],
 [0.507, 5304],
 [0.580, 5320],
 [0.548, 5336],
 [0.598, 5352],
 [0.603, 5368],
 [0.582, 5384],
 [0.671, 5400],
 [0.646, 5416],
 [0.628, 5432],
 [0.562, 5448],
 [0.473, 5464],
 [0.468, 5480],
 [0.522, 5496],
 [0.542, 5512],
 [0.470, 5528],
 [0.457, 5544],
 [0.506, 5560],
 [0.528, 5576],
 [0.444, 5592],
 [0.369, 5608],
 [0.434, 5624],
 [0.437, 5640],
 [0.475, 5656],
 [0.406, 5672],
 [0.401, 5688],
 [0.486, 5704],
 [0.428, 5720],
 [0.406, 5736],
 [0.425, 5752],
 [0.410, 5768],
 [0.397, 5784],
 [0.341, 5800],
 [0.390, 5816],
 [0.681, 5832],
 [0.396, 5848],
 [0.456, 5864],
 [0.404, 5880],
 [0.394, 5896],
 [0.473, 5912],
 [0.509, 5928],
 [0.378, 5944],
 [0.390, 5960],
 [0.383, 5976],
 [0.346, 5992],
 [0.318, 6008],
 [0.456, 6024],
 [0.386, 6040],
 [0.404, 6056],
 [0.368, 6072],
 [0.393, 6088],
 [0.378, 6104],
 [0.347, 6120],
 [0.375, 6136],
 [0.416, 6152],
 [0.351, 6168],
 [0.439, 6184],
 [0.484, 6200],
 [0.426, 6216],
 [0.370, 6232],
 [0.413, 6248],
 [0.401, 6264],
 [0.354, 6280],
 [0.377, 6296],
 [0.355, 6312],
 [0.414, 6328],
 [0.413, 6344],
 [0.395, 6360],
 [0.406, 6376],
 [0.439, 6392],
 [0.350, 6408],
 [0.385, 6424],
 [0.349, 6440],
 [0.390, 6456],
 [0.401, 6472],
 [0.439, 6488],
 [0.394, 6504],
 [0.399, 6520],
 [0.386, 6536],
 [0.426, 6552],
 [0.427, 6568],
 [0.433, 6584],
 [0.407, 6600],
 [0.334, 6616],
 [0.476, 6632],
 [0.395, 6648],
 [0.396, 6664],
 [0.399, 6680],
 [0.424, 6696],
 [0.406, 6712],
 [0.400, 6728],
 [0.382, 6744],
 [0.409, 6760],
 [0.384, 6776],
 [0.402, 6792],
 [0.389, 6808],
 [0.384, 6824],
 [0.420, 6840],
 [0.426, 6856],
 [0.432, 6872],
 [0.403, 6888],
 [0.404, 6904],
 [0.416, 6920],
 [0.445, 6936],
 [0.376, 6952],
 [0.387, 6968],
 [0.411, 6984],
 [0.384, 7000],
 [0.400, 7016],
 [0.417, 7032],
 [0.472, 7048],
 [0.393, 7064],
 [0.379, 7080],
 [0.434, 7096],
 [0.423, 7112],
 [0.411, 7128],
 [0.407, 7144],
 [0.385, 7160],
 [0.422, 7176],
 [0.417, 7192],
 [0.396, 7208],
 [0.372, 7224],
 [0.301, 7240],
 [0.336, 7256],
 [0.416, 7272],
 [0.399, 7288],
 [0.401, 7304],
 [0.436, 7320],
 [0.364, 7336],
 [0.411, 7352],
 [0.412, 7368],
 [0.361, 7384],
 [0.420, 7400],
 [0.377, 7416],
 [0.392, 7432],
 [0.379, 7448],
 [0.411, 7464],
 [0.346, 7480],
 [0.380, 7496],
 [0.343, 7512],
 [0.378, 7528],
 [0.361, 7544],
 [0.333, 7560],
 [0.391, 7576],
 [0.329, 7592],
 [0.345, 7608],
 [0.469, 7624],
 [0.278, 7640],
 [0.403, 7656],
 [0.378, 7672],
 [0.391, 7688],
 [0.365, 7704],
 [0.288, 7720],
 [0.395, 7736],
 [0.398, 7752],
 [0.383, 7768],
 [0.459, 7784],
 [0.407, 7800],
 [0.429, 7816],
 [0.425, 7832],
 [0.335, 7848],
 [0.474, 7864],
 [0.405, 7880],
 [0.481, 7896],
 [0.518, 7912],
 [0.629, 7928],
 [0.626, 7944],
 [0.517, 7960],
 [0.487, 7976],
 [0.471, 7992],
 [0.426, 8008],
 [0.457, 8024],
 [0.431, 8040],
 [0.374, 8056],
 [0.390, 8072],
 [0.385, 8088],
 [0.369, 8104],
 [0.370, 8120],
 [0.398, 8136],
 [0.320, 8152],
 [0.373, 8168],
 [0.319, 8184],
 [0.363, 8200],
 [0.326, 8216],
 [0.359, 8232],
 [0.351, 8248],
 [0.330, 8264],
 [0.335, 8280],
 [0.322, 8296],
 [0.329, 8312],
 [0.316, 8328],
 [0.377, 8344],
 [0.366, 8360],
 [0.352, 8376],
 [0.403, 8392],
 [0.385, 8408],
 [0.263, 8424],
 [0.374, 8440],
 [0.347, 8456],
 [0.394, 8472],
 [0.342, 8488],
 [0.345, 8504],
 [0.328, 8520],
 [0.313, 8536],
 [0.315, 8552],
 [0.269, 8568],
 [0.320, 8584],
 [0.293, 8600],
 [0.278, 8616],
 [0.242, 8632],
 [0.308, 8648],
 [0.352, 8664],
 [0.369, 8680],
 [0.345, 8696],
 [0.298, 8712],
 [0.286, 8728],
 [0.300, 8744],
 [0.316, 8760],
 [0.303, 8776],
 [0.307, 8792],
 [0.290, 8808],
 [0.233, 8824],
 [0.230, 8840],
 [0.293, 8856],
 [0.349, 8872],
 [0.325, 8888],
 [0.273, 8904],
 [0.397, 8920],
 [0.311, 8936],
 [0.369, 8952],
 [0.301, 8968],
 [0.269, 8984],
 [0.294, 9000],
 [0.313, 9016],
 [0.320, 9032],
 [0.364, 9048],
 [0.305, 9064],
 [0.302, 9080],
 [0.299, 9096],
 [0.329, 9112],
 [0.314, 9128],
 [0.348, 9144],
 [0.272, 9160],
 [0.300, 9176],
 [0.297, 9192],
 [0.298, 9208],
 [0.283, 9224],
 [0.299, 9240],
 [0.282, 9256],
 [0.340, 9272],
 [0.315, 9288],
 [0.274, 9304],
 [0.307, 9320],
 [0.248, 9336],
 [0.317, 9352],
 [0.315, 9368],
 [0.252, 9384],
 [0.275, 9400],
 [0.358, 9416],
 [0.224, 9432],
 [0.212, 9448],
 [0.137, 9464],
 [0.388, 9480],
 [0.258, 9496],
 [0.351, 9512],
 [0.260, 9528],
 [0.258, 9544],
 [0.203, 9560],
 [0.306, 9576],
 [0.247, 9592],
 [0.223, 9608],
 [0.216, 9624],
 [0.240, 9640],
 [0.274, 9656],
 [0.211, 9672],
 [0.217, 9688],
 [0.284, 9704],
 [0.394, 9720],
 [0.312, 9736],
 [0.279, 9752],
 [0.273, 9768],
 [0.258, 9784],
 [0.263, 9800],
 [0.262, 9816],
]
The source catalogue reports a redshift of 1.836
